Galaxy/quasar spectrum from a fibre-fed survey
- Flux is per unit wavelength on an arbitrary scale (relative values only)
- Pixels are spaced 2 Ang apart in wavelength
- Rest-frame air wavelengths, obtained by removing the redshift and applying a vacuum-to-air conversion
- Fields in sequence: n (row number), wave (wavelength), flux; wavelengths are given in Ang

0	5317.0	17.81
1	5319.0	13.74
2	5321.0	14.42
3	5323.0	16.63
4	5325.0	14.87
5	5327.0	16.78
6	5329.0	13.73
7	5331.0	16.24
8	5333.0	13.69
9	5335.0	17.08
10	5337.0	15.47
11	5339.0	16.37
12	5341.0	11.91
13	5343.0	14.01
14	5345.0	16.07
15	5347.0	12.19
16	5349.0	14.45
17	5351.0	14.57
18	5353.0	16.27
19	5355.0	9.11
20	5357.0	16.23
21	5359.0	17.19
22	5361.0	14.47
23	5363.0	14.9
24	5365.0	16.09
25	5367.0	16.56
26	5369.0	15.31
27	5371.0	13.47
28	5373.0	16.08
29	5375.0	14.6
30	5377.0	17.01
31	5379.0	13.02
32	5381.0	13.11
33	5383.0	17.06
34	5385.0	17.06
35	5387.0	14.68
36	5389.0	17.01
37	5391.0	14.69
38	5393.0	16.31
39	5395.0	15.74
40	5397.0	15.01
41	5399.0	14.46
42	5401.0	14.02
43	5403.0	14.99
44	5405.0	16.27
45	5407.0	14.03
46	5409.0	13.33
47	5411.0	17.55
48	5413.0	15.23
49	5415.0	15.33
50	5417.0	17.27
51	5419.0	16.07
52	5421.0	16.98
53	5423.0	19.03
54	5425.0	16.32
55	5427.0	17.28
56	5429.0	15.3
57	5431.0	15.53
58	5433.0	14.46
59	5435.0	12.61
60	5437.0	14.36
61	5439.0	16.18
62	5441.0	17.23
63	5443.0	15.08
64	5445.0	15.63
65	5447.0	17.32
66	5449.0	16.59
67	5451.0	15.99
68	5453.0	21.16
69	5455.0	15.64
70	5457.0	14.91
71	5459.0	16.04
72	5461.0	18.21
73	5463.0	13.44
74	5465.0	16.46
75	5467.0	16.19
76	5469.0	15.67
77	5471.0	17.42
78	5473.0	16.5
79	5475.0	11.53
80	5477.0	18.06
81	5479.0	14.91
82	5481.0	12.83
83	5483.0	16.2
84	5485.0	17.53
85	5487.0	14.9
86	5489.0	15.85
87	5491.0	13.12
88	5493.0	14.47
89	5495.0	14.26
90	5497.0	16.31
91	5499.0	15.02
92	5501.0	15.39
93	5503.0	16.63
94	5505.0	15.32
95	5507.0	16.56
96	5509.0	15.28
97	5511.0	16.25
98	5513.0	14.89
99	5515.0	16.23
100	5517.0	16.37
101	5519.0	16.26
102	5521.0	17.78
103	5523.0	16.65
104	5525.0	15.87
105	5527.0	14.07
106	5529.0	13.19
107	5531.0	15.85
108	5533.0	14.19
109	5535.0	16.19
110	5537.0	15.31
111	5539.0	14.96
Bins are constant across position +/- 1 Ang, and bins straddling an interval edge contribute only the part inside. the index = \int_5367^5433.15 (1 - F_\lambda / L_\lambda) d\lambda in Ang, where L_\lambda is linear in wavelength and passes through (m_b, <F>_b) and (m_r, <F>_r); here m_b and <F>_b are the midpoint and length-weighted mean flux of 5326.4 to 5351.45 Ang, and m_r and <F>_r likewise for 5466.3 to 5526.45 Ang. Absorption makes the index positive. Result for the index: -2.0 Ang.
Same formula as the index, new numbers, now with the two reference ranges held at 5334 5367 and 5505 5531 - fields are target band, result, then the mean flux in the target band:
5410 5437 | -1.4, 16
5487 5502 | 0.7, 14.9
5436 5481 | -1.8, 16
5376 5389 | -0.4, 15.5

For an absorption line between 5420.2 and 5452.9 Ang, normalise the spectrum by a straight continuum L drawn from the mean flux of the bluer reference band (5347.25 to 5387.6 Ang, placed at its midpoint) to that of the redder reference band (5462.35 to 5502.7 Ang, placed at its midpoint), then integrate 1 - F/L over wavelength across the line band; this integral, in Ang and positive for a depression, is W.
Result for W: -2.0 Ang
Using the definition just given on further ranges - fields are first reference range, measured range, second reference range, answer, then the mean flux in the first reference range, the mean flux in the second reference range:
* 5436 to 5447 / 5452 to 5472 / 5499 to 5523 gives -0.8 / 15.8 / 16.1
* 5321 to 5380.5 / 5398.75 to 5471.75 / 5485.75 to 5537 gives -3.4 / 15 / 15.5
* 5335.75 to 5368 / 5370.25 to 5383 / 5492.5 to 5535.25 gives 0.1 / 14.8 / 15.6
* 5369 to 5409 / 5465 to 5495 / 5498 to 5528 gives 0.6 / 15.1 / 15.9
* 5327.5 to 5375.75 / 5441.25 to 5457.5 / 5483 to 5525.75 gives -1.2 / 14.9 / 15.8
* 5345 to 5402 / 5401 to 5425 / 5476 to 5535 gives -1.2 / 15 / 15.5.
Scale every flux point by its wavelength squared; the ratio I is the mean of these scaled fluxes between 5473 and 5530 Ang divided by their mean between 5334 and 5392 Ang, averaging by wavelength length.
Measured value 1.1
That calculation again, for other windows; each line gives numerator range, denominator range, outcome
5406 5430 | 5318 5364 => 1.12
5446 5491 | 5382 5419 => 1.05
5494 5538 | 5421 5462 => 0.99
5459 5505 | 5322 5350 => 1.09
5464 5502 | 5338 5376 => 1.10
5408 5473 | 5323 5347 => 1.11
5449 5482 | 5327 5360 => 1.13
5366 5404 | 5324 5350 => 1.05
